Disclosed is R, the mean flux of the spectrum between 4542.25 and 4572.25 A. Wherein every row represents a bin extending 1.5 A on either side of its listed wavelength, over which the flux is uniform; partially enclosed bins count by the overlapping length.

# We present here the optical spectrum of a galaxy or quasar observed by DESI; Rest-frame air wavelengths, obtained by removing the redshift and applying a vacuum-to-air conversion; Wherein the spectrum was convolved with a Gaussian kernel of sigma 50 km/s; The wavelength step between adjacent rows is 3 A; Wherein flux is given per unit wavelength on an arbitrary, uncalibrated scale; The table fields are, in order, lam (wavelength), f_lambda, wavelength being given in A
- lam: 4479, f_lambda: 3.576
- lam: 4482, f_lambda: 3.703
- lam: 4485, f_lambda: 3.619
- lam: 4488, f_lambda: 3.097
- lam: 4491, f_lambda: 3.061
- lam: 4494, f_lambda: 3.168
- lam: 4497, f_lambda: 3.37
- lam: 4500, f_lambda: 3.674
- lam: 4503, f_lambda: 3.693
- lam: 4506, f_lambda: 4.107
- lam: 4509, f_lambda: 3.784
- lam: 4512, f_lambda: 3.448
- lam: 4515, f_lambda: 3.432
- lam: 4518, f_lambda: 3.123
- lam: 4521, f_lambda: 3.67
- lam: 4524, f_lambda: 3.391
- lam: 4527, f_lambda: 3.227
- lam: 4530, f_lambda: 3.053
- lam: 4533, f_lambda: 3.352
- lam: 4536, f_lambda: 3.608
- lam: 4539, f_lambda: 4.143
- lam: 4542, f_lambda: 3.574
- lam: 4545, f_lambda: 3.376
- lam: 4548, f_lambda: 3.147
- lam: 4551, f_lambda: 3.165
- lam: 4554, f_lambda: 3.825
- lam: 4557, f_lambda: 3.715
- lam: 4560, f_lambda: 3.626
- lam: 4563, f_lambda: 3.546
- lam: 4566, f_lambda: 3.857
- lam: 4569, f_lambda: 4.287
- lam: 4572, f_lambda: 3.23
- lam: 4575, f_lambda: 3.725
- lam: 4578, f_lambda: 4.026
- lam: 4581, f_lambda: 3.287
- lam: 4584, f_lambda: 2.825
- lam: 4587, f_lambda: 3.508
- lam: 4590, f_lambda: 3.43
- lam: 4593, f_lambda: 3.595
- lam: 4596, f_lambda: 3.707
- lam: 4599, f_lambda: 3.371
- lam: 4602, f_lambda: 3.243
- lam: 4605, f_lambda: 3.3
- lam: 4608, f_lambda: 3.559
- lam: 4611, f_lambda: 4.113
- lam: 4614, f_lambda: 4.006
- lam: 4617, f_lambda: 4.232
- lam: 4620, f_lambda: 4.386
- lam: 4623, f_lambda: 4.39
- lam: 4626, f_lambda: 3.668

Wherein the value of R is 3.59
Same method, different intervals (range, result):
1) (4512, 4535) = 3.34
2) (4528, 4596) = 3.54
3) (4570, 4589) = 3.46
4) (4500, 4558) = 3.52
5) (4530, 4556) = 3.5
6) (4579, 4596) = 3.38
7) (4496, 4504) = 3.58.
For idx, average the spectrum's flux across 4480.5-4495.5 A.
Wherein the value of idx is 3.33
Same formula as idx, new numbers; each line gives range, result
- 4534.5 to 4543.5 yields 3.77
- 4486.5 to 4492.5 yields 3.08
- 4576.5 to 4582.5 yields 3.66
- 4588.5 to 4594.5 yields 3.51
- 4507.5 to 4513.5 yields 3.62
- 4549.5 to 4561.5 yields 3.58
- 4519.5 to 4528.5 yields 3.43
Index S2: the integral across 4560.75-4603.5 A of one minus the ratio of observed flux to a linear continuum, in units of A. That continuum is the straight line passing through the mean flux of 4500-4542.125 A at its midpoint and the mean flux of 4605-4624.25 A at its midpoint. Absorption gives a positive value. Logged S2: 3.6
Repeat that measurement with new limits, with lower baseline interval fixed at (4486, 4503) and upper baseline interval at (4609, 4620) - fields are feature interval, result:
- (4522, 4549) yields 1.2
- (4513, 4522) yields 0.2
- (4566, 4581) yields 0.3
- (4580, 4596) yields 2.4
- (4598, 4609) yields 1.9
